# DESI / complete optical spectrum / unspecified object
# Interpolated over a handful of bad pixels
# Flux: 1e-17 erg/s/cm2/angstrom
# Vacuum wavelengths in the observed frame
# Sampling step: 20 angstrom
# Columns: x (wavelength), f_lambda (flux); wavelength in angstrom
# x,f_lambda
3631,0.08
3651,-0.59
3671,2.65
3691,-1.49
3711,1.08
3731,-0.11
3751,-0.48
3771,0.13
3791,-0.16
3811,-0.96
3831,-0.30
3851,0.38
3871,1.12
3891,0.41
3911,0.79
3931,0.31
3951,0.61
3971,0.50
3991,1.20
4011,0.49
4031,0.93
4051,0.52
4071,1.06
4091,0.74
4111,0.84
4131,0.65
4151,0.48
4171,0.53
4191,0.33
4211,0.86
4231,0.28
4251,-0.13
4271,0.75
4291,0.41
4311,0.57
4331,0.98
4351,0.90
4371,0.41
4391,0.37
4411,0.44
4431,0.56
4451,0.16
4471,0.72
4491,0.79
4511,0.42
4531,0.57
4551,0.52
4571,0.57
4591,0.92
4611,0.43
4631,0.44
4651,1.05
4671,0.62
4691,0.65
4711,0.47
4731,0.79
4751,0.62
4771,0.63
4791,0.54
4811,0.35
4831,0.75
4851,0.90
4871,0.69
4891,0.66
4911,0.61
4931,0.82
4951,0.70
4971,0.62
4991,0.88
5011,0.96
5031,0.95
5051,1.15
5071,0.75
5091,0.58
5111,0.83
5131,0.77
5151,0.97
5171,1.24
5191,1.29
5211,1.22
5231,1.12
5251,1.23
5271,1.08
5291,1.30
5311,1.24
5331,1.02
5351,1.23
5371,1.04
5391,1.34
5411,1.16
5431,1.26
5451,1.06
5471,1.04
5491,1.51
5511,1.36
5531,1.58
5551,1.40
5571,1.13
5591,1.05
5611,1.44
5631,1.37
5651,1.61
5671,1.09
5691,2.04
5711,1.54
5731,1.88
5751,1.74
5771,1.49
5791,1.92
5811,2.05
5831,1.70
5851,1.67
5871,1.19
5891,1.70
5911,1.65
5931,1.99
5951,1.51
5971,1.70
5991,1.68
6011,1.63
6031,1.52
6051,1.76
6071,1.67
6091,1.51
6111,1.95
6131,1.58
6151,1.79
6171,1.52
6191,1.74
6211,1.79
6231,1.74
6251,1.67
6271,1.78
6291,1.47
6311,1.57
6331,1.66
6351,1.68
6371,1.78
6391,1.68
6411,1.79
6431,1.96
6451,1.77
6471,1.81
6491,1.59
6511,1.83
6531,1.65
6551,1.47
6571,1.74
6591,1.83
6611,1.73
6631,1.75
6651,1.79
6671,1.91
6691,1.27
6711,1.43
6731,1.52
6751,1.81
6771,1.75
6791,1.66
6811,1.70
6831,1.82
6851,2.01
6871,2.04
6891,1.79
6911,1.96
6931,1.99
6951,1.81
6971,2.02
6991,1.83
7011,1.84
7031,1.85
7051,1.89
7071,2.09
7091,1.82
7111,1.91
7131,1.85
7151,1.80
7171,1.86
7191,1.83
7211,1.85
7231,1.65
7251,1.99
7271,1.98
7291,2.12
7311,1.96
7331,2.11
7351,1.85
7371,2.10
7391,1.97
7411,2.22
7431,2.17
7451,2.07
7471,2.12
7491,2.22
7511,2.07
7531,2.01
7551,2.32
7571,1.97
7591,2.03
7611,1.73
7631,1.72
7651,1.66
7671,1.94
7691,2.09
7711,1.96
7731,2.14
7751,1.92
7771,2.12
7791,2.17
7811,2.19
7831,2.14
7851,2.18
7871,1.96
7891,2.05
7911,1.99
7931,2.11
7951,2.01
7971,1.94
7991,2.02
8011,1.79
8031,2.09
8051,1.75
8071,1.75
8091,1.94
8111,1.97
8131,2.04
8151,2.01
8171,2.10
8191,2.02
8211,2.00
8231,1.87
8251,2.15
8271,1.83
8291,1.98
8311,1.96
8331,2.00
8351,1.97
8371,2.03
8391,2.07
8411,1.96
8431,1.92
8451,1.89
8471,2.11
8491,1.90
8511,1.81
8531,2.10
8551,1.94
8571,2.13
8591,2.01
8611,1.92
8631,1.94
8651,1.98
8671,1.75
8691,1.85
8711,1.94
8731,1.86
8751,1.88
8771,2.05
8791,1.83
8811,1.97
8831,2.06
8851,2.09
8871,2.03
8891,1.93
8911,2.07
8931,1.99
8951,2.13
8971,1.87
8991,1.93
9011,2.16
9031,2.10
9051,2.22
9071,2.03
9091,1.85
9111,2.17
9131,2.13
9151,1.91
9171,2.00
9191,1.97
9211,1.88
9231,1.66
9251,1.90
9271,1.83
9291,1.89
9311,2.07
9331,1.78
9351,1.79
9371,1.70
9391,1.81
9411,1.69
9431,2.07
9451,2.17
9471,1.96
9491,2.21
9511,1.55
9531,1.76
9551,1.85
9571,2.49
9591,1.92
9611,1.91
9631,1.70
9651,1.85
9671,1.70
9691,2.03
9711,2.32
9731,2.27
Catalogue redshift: 0.29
